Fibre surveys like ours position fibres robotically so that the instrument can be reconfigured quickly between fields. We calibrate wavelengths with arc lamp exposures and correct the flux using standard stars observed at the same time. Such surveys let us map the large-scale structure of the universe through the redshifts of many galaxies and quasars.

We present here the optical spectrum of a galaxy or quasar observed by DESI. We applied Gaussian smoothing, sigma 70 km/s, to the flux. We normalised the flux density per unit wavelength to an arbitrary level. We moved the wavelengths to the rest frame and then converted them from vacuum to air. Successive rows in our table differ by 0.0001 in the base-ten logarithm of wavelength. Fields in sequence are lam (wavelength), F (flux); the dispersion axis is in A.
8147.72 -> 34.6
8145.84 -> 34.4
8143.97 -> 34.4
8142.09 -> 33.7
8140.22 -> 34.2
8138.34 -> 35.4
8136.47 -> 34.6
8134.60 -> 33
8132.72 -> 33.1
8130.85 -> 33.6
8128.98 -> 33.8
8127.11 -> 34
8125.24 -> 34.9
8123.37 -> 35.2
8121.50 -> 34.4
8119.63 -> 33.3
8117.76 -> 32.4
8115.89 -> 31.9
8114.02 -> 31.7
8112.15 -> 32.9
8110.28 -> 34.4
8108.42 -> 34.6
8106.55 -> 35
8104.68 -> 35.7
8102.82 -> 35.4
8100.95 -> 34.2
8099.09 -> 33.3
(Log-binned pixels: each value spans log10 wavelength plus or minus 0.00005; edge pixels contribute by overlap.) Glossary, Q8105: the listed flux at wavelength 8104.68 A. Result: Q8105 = 35.7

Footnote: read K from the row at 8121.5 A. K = 34.4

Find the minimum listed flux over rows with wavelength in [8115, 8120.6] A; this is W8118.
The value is 31.9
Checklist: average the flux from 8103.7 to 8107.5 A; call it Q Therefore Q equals 35.3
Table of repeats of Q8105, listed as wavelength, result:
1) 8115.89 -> 31.9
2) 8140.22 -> 34.2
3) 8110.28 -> 34.4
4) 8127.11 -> 34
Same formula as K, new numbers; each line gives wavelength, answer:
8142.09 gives 33.7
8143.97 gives 34.4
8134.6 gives 33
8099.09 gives 33.3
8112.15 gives 32.9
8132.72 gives 33.1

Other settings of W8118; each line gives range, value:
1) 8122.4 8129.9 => 33.8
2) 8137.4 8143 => 33.7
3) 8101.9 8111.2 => 34.4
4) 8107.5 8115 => 31.7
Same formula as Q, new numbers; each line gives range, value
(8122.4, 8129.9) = 34.5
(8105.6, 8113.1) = 34.2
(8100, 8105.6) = 35.1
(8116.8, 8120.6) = 32.8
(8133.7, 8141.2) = 34.3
